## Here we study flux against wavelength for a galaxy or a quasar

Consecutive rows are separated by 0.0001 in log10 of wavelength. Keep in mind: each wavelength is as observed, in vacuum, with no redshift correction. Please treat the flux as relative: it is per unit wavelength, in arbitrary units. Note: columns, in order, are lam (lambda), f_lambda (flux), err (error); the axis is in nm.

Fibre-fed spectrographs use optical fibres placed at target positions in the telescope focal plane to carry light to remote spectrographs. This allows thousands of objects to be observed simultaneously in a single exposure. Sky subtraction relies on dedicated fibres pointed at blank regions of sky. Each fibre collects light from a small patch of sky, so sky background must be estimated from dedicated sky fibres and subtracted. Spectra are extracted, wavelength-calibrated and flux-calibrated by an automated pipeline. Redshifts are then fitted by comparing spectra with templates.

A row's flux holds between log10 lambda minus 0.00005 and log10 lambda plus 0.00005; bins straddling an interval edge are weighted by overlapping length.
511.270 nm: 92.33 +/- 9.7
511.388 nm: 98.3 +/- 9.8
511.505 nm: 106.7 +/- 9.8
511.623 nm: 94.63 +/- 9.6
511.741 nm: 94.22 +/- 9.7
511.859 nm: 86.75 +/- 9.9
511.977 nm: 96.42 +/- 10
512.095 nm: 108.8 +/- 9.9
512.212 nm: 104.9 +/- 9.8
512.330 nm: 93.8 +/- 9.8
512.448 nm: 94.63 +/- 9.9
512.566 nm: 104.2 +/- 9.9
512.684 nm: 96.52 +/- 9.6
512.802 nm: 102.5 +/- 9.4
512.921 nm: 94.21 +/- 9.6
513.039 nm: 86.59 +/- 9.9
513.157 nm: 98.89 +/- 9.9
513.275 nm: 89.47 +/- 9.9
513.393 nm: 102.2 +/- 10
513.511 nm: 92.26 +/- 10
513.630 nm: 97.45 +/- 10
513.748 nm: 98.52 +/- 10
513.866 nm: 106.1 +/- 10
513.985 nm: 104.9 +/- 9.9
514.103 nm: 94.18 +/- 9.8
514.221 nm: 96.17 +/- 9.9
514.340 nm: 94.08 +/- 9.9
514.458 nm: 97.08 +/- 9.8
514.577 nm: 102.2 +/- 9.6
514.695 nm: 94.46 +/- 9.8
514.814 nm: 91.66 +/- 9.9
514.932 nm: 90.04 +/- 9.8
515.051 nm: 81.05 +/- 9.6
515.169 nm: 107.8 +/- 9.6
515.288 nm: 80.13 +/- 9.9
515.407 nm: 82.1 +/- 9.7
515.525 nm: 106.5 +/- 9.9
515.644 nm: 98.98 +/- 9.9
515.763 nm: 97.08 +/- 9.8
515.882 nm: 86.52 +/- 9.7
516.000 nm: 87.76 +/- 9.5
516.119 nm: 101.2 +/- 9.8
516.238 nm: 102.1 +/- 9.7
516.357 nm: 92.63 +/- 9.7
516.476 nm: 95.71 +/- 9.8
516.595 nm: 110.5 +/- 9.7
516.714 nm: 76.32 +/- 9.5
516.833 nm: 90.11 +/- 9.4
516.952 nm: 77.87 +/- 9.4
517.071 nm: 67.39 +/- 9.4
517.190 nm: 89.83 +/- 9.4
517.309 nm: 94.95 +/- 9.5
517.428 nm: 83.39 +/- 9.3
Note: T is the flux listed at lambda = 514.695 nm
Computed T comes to 94.46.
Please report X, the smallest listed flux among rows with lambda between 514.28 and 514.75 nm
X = 94.08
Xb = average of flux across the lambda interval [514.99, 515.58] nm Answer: 91.4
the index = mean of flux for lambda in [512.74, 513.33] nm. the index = 94.3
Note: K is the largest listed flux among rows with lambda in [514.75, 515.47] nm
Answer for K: 107.8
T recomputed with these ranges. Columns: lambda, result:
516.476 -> 95.71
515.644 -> 98.98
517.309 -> 94.95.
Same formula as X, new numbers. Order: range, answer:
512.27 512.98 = 93.8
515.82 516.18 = 86.52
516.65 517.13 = 67.39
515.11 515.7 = 80.13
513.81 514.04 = 104.9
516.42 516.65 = 95.71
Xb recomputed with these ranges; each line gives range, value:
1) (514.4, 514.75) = 98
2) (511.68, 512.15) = 96.3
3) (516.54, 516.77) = 93.3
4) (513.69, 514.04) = 103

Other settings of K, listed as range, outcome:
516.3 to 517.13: 110.5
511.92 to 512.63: 108.8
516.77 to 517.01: 90.11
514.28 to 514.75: 102.2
